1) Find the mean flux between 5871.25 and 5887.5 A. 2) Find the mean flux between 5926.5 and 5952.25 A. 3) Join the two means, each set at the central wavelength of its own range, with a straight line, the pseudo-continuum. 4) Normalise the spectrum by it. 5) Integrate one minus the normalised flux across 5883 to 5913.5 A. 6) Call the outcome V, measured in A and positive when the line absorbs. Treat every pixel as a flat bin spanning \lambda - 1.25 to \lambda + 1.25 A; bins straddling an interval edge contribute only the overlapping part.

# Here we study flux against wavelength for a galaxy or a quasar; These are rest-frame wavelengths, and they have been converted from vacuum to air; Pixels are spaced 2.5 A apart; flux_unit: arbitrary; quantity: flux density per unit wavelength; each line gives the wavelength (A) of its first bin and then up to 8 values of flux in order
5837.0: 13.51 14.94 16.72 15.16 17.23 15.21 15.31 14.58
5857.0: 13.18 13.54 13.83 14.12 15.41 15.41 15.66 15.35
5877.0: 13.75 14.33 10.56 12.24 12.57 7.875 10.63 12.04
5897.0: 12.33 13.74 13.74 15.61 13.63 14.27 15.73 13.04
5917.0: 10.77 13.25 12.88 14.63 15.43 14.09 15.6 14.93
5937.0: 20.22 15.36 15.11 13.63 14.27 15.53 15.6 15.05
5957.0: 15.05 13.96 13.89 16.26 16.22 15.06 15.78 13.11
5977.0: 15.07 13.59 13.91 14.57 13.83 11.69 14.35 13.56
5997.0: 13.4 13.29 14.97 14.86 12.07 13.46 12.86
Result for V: 2.7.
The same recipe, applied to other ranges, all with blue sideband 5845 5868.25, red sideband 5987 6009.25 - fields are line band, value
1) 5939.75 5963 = -1.3 A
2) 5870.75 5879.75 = -0.2 A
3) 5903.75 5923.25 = 0.9 A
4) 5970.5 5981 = -0.5 A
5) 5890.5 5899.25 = 1.6 A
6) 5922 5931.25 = -0.2 A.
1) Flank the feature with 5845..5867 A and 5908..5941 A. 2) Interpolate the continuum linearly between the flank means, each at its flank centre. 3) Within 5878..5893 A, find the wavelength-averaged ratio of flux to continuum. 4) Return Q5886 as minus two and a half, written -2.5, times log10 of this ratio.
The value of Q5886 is 0.27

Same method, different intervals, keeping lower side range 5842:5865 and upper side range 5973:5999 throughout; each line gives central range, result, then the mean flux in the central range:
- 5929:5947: -0.104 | 15.5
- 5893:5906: 0.077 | 13.4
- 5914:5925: 0.119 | 12.8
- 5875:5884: 0.123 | 13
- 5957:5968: -0.086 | 15.1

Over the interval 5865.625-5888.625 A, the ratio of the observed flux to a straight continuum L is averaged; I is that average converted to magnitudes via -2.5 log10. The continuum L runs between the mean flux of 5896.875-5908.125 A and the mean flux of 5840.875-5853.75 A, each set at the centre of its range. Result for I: 0.08 mag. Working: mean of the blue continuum 15.9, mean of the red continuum 14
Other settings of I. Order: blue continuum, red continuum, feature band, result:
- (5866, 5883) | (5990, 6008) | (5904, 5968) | -0.05 mag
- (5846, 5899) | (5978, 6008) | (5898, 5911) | -0.05 mag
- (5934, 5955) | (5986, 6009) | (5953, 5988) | -0.01 mag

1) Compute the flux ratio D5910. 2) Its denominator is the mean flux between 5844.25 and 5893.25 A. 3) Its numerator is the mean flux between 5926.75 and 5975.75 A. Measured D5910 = 1.1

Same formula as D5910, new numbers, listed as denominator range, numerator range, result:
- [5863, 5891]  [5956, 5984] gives 1.10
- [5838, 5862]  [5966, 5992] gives 0.95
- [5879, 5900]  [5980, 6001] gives 1.17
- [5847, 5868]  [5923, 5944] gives 1.07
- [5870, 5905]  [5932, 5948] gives 1.21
